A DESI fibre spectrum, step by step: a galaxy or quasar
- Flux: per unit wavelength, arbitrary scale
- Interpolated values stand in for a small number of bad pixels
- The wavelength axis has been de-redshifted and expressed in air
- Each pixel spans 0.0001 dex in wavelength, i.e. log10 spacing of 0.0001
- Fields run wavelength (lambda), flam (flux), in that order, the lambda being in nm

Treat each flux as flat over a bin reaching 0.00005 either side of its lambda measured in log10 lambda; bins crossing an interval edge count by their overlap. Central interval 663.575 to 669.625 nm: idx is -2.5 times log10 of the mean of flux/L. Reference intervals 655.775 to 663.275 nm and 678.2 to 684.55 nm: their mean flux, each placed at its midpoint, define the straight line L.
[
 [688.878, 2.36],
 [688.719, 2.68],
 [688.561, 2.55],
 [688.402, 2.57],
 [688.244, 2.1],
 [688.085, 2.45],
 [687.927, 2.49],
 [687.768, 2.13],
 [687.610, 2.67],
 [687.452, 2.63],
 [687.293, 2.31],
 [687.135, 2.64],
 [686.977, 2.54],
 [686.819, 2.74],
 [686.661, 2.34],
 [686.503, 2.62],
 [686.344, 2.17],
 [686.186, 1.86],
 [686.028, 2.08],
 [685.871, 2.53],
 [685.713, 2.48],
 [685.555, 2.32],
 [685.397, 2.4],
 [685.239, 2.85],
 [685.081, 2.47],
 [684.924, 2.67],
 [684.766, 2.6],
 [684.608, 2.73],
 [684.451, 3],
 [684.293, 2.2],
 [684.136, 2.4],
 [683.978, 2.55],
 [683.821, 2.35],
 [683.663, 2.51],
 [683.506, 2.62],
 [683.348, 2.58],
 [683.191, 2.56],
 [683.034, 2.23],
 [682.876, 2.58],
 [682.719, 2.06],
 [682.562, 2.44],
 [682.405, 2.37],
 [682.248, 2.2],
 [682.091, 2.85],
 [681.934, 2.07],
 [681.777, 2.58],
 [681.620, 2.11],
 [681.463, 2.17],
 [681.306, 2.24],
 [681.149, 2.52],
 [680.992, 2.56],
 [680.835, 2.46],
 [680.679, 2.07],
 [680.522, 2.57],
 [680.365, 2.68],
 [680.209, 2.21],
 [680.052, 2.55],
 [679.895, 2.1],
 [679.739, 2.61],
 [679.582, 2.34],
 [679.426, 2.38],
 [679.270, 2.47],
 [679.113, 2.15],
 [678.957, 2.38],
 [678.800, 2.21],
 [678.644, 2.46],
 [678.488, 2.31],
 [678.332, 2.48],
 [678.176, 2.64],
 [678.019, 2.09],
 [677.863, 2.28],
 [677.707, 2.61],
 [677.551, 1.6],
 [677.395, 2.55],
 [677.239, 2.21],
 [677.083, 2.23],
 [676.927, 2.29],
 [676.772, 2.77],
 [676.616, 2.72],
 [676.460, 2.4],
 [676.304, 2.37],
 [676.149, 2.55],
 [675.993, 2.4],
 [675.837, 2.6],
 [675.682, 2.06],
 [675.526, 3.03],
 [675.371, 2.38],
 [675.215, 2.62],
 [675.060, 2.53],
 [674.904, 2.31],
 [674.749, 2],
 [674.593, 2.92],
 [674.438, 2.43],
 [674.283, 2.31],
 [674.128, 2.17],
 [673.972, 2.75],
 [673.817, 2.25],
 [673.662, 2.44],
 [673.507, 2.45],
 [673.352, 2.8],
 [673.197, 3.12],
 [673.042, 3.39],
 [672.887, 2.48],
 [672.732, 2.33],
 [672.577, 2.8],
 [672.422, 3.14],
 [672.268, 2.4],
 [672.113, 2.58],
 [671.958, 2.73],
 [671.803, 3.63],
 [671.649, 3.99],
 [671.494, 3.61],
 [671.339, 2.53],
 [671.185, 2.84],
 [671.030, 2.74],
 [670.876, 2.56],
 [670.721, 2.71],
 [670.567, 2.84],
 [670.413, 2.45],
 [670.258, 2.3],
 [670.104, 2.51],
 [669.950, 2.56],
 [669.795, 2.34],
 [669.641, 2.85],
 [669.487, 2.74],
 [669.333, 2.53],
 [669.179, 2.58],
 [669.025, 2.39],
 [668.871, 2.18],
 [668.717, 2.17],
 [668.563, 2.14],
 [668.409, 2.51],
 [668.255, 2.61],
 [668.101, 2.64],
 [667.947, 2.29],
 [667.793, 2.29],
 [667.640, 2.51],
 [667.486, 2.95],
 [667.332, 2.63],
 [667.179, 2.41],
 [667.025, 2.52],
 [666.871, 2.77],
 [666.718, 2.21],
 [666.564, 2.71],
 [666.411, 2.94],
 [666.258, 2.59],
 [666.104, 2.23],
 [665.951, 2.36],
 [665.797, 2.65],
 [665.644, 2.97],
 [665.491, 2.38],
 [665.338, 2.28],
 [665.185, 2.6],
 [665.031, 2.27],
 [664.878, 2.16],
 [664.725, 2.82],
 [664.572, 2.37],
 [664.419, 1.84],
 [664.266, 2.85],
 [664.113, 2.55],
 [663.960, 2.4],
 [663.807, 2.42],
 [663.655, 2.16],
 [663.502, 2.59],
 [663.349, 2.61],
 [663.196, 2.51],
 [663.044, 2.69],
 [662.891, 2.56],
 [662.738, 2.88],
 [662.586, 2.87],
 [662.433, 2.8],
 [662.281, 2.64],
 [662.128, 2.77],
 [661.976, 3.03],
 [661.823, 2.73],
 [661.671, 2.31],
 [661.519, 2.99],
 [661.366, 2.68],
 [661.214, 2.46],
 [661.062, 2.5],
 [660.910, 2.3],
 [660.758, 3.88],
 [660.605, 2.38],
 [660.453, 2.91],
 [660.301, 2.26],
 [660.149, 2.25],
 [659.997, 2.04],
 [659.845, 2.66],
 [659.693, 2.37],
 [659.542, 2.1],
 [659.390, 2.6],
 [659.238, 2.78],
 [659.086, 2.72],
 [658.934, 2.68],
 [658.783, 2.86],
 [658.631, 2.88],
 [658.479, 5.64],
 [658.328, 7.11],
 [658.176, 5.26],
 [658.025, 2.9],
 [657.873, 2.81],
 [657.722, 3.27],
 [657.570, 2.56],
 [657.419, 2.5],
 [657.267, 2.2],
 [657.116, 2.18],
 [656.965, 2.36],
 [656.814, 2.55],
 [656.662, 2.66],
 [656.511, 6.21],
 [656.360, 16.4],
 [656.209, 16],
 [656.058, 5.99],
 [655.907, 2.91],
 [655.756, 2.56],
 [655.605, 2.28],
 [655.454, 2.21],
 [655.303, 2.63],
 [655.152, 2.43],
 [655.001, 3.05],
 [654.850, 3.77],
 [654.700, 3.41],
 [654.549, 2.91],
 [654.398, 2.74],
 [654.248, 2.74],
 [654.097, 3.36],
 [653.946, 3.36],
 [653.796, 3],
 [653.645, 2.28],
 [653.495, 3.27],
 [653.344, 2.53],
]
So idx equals 0.26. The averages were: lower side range 3.53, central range 2.48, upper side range 2.41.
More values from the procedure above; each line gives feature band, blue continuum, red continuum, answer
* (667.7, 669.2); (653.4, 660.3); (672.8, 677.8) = 0.226 mag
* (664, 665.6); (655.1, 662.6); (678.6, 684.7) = 0.309 mag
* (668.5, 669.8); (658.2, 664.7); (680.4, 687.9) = 0.097 mag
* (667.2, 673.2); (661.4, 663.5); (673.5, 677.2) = -0.049 mag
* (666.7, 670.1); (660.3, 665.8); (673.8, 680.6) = 0.013 mag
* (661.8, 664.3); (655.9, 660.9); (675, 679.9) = 0.328 mag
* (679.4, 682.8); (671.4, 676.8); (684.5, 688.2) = 0.081 mag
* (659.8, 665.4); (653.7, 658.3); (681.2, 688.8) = 0.380 mag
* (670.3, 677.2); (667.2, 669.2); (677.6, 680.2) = -0.103 mag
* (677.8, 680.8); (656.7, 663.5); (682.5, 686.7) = 0.076 mag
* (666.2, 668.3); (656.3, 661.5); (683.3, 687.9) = 0.197 mag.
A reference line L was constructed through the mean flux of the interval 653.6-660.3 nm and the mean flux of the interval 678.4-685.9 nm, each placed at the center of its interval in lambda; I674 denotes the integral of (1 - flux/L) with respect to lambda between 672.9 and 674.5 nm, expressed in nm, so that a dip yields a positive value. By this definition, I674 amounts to 0.14 nm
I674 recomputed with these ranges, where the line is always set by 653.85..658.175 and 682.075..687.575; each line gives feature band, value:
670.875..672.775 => 0.13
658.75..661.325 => 0.82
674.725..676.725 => 0.32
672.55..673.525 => 0.10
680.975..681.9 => 0.11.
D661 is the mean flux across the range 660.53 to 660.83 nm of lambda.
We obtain 3.11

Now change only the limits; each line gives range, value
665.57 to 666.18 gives 2.55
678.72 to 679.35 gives 2.3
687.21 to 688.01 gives 2.45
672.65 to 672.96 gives 2.41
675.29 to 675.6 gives 2.7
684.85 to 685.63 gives 2.54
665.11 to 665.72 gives 2.56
